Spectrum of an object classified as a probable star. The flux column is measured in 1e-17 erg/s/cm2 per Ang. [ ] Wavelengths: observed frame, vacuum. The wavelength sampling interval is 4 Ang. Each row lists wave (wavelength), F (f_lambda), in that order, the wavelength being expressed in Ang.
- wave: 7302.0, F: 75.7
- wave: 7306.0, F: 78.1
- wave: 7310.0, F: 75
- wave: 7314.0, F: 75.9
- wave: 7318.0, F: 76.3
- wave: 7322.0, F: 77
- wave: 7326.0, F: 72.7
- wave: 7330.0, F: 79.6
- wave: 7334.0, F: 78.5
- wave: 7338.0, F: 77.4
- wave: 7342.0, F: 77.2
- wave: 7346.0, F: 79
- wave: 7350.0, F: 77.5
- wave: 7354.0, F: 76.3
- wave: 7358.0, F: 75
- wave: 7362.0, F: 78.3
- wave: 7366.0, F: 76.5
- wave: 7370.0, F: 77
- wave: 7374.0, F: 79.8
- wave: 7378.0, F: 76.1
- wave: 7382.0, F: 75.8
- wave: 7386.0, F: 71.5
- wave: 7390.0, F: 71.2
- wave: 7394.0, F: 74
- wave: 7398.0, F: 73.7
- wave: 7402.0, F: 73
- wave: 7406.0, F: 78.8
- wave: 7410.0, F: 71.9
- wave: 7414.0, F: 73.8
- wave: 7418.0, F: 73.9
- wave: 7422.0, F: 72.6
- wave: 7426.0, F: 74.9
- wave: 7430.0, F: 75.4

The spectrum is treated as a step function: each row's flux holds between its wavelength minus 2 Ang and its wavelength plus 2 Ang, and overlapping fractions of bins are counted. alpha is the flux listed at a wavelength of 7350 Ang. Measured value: 77.5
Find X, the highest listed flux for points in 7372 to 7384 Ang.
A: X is 79.8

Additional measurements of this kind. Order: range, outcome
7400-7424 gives 78.8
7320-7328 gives 77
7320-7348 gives 79.6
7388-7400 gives 74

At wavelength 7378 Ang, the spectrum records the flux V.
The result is 76.1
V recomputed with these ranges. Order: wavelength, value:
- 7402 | 73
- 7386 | 71.5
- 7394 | 74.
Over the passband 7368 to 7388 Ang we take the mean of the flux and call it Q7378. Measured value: 76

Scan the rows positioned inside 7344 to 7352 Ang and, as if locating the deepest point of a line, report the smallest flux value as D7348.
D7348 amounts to 77.5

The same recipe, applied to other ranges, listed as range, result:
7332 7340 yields 77.4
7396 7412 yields 71.9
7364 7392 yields 71.2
